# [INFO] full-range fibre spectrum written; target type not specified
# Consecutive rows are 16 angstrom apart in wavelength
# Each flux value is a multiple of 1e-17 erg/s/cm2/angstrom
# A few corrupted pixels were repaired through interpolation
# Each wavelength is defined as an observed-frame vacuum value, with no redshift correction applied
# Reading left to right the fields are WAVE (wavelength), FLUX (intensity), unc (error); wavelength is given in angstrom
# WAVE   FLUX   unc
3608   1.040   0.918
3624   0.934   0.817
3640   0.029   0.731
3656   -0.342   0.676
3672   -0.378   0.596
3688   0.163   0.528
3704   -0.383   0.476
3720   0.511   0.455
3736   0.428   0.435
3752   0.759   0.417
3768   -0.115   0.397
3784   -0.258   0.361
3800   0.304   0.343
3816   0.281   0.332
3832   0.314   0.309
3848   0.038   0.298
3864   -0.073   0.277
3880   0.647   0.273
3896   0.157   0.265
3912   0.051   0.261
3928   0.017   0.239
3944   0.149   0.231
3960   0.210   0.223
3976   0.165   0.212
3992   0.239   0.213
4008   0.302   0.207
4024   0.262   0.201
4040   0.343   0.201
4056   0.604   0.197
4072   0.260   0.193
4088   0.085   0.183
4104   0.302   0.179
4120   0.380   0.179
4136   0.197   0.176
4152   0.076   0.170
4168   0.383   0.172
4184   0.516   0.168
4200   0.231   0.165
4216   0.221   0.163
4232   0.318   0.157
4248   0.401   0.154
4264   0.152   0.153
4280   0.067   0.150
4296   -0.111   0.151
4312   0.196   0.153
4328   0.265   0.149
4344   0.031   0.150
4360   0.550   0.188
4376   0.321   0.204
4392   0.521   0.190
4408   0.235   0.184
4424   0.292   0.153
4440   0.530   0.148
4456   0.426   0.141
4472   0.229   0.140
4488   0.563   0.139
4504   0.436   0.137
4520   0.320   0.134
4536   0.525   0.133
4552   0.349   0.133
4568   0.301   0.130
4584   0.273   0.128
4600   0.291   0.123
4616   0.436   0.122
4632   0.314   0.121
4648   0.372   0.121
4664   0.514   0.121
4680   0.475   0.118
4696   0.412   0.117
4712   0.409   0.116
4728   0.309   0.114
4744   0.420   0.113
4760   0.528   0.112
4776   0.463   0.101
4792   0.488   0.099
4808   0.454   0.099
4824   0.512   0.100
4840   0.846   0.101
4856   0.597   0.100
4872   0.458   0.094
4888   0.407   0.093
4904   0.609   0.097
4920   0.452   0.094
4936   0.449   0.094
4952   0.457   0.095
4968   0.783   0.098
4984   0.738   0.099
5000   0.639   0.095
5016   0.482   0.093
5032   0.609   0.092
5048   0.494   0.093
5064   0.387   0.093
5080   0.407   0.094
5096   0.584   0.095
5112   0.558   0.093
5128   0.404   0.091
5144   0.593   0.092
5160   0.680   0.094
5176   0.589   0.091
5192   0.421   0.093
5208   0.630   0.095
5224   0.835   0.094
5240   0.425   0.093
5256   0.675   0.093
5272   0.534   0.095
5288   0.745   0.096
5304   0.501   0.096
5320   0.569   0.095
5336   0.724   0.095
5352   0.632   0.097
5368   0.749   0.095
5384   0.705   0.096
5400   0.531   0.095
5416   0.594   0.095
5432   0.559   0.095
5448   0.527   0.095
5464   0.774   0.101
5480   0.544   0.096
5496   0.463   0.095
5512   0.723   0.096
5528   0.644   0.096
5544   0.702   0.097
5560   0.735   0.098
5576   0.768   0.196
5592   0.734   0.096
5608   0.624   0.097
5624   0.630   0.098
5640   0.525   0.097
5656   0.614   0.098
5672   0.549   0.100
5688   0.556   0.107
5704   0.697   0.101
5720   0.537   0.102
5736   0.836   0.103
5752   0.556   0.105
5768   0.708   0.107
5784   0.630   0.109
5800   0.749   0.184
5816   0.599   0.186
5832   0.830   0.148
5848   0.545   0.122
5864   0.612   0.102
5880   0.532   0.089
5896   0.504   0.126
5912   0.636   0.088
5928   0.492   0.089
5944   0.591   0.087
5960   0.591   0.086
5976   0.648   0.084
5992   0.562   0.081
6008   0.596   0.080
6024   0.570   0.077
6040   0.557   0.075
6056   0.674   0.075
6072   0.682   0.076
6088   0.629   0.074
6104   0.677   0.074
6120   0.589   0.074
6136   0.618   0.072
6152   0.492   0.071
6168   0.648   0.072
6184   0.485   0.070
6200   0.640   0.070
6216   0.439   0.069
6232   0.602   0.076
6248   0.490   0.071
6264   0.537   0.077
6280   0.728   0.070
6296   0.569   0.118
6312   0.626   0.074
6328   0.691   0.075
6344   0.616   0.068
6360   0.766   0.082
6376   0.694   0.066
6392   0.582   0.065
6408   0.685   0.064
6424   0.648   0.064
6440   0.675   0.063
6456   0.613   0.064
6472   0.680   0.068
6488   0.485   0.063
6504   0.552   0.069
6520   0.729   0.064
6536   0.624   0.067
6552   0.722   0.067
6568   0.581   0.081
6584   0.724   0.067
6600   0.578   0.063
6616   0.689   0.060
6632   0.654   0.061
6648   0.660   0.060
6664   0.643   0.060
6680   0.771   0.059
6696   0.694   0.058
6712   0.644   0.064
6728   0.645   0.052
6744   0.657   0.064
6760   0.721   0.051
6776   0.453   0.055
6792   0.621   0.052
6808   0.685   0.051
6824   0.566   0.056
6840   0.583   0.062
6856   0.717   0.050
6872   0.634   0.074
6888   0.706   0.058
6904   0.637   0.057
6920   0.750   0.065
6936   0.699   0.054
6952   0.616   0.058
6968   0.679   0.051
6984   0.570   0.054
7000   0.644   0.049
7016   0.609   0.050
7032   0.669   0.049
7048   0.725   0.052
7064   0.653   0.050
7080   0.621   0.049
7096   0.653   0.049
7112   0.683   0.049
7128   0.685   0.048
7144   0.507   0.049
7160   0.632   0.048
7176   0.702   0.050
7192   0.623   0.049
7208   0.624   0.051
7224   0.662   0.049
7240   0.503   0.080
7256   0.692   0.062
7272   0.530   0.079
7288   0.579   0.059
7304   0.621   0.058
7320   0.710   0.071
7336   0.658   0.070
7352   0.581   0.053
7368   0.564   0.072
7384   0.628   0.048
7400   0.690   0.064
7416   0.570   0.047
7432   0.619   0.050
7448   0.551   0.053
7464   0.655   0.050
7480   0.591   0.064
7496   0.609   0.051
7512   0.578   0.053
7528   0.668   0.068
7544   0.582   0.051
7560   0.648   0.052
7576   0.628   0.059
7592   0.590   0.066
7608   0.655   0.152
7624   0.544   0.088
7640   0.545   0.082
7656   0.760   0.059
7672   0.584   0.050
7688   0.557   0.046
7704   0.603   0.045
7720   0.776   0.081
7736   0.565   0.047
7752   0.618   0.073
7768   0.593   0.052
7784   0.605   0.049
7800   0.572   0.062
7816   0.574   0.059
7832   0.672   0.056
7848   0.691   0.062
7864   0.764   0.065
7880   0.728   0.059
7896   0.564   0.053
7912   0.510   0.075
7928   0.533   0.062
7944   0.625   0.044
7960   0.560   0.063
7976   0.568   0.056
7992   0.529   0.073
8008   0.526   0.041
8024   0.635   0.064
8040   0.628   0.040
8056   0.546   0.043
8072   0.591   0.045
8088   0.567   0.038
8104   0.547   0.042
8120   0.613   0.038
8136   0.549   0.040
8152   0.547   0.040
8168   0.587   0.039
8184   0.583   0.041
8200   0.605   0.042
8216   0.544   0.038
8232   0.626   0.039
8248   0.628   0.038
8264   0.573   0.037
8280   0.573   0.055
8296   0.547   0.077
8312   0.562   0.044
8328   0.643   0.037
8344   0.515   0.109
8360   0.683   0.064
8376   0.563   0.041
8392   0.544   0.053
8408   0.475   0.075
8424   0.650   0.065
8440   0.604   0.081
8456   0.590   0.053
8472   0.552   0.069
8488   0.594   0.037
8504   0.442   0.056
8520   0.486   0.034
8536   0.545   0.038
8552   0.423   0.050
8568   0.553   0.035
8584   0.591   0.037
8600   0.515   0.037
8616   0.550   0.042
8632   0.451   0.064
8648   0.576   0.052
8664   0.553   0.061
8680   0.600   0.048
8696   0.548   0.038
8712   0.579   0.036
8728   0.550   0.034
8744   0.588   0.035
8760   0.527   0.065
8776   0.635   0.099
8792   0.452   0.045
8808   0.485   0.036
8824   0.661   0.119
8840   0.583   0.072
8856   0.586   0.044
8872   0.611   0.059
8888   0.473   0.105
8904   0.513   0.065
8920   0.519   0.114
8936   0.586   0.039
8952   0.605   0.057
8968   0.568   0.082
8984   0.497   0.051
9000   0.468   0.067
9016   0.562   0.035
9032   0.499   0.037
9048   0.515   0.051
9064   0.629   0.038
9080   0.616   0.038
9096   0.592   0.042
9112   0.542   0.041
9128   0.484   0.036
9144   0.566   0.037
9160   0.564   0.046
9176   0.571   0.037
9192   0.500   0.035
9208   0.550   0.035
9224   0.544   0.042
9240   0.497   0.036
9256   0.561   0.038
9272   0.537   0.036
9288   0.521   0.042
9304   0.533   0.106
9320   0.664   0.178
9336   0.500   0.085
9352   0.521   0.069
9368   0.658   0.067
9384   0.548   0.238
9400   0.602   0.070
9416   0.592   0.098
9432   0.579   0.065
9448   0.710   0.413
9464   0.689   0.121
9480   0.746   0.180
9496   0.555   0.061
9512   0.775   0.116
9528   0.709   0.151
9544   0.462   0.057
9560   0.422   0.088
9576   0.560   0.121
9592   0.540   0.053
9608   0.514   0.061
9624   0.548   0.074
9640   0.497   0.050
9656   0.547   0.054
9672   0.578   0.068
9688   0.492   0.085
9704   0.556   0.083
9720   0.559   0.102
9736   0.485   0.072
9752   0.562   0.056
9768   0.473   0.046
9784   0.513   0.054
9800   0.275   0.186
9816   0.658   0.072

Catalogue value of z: 0.197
